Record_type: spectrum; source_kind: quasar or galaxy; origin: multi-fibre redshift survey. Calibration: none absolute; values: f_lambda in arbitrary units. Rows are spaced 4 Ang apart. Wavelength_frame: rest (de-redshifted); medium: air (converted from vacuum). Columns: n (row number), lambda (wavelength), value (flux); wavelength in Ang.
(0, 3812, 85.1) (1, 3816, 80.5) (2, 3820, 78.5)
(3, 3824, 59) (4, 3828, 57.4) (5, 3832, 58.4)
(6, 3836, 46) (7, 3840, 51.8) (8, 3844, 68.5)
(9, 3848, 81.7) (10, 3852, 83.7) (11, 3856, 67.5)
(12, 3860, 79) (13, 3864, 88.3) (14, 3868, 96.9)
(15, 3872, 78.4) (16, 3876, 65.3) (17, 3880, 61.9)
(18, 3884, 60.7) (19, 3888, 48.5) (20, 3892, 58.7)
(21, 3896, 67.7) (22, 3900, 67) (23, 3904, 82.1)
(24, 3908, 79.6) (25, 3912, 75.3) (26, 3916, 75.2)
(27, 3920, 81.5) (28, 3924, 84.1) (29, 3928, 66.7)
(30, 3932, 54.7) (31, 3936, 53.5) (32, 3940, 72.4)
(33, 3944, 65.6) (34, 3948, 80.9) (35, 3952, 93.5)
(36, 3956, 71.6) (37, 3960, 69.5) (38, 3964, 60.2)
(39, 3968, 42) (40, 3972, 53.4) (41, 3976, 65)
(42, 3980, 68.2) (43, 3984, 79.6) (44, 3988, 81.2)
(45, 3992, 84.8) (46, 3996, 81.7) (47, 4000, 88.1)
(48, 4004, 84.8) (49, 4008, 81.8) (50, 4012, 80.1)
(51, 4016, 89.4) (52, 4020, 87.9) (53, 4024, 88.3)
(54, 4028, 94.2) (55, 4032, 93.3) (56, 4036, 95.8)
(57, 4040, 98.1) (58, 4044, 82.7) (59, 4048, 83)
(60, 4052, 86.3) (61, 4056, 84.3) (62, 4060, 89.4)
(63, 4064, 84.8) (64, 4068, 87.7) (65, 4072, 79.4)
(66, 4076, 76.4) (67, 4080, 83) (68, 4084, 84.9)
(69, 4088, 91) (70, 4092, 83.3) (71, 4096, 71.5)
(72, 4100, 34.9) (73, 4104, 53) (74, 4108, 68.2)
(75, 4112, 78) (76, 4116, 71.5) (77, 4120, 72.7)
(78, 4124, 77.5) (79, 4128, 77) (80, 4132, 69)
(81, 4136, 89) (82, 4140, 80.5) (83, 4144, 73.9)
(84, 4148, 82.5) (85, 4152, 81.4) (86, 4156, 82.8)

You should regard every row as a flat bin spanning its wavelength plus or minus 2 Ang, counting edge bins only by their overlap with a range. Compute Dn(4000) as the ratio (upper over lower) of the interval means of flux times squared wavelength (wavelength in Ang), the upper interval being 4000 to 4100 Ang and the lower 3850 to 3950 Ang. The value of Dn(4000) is 1.28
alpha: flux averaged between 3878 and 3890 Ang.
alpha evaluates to 57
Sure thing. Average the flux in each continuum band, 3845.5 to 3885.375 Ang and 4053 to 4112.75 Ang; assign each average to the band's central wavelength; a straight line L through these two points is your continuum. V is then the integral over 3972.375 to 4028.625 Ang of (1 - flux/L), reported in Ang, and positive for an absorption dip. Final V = -3.45 Ang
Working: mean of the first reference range 76.5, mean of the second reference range 76.8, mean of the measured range 81.4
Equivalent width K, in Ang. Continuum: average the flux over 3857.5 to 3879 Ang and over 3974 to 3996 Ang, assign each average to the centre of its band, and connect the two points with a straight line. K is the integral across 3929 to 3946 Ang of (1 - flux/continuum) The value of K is 3.5 Ang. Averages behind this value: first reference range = 80.3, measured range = 61.9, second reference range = 76.3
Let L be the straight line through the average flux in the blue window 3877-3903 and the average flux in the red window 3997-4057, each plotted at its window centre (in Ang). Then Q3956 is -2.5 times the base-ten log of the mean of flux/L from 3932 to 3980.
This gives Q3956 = 0.13 mag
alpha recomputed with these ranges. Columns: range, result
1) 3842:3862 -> 76.1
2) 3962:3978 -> 55.2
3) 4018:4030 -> 90.1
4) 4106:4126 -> 73.6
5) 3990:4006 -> 84.9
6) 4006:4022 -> 84.8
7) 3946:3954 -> 87.2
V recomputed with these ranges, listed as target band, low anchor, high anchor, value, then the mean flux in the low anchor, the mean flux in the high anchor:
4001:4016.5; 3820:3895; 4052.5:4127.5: -2.2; 67.6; 76.4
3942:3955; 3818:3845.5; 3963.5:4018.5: -1.6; 59.8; 74.8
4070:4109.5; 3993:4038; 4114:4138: 3.7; 87.7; 76.1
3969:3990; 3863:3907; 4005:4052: 3.6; 70.3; 88.4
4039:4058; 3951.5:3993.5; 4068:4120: -3.8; 68.9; 73.5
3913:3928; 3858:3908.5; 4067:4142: -1.2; 71.6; 75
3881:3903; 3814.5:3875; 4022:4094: 3.9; 71.5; 87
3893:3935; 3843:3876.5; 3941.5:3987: 0.8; 79.7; 68.5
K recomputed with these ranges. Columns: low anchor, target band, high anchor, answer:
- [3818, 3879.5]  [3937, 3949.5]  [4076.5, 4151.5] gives 0.2 Ang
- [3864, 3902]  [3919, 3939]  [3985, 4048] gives 1.9 Ang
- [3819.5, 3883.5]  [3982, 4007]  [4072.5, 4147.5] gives -3.8 Ang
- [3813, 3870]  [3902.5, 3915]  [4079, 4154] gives -1.1 Ang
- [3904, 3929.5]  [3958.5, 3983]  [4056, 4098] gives 5.9 Ang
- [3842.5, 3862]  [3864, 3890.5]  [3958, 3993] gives 1.6 Ang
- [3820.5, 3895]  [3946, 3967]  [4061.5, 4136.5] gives -0.9 Ang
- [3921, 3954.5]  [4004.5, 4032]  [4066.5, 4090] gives -3.0 Ang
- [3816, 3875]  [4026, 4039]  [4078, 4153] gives -3.7 Ang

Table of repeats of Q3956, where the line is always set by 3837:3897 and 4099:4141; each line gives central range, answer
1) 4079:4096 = -0.19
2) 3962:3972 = 0.34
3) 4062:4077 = -0.17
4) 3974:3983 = 0.04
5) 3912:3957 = -0.04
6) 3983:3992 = -0.16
